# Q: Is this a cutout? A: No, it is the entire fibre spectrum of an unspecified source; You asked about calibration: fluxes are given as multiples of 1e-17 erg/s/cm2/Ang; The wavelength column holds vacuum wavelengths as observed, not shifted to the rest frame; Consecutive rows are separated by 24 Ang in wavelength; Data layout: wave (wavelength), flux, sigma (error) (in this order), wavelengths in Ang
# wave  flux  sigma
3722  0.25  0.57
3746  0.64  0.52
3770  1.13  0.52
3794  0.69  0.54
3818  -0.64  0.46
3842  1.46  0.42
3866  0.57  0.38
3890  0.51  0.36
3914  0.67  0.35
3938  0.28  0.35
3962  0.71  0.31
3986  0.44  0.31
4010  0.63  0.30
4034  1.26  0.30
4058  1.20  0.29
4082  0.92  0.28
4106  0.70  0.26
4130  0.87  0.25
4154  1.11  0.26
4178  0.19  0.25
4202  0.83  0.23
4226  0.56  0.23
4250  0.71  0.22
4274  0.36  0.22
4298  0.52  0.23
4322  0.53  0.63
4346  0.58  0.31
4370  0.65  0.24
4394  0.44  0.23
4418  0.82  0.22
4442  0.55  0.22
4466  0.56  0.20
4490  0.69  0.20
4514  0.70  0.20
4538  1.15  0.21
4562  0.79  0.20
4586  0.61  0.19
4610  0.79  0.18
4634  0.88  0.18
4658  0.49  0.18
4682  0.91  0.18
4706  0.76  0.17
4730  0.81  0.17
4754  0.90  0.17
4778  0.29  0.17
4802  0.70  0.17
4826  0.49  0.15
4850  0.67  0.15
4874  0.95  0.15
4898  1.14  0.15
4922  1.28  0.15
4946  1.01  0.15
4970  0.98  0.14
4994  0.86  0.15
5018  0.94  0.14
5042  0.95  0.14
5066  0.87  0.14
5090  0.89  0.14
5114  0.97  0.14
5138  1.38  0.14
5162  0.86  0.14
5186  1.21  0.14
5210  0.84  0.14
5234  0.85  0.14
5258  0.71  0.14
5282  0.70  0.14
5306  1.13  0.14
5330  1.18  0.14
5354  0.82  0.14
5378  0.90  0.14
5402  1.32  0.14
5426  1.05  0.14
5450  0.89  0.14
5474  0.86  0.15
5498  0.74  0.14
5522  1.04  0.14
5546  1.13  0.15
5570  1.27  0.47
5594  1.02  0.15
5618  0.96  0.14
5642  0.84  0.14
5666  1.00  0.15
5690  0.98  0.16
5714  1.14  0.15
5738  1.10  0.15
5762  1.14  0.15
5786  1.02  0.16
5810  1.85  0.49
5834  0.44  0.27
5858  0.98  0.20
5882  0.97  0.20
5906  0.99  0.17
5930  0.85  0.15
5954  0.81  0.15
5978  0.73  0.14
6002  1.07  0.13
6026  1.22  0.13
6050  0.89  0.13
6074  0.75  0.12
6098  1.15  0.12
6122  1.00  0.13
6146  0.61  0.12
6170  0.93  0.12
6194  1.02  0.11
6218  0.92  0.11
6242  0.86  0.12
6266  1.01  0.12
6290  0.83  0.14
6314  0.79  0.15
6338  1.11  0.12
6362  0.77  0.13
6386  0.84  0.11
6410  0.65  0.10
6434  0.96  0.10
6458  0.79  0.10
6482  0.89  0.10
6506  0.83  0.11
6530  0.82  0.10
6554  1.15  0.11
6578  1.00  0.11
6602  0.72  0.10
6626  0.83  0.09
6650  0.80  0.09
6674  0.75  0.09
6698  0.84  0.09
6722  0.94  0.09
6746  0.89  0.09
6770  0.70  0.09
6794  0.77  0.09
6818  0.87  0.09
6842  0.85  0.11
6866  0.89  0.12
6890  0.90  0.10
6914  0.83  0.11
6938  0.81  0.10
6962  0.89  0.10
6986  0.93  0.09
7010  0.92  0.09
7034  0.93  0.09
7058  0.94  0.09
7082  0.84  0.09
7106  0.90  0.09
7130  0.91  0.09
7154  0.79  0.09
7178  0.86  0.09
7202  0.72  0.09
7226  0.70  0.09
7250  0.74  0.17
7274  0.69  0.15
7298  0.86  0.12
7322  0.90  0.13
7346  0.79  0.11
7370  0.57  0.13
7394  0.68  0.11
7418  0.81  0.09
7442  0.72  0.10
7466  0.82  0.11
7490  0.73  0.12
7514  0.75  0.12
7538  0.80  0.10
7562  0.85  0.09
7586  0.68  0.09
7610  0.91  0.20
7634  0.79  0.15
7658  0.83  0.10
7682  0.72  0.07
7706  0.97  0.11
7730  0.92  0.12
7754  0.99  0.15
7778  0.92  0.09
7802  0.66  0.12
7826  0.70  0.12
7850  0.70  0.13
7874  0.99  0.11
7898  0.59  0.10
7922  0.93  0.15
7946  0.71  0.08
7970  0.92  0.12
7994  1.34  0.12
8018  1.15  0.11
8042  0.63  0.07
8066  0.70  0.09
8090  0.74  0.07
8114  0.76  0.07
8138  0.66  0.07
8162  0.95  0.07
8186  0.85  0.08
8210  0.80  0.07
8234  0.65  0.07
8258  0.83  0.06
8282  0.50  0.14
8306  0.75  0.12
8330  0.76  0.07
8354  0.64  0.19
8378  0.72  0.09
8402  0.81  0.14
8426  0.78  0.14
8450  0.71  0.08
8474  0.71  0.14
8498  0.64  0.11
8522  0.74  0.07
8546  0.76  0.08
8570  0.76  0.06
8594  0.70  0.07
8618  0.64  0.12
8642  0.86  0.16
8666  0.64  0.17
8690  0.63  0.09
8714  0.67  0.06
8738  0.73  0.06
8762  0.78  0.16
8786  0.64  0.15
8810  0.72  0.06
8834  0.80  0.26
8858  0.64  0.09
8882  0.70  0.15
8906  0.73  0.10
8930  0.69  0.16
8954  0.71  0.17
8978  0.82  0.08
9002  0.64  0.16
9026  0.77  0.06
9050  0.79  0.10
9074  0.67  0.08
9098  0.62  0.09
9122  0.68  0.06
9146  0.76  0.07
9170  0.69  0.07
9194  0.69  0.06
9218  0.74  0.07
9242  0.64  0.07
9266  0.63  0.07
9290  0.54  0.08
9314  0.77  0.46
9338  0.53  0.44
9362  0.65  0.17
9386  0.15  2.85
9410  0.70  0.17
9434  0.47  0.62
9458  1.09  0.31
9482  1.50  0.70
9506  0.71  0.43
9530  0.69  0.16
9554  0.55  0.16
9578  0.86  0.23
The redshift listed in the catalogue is 0.216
